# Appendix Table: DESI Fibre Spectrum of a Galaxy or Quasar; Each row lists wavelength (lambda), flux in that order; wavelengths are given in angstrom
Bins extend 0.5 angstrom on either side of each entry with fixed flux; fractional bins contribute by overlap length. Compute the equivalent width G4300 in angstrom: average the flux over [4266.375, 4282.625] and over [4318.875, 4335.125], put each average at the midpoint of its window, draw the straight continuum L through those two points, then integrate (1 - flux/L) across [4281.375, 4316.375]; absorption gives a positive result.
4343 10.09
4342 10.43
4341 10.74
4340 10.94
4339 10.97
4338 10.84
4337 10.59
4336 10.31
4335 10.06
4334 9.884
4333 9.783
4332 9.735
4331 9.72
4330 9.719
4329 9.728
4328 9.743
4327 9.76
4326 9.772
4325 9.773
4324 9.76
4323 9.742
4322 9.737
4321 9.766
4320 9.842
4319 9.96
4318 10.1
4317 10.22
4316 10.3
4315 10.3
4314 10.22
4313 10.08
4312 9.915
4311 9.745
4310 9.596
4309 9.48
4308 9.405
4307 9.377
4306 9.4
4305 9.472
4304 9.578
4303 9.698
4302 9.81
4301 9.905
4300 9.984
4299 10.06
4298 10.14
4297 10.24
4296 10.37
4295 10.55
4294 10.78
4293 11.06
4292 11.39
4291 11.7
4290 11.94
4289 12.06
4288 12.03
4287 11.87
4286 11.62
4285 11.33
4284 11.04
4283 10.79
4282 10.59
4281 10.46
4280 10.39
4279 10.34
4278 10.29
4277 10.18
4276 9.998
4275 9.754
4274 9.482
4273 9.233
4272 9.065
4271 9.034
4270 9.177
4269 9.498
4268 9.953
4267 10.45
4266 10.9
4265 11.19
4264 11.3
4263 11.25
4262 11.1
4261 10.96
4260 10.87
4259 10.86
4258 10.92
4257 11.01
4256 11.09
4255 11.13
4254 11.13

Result -2.2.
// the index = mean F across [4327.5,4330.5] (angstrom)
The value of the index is 9.73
